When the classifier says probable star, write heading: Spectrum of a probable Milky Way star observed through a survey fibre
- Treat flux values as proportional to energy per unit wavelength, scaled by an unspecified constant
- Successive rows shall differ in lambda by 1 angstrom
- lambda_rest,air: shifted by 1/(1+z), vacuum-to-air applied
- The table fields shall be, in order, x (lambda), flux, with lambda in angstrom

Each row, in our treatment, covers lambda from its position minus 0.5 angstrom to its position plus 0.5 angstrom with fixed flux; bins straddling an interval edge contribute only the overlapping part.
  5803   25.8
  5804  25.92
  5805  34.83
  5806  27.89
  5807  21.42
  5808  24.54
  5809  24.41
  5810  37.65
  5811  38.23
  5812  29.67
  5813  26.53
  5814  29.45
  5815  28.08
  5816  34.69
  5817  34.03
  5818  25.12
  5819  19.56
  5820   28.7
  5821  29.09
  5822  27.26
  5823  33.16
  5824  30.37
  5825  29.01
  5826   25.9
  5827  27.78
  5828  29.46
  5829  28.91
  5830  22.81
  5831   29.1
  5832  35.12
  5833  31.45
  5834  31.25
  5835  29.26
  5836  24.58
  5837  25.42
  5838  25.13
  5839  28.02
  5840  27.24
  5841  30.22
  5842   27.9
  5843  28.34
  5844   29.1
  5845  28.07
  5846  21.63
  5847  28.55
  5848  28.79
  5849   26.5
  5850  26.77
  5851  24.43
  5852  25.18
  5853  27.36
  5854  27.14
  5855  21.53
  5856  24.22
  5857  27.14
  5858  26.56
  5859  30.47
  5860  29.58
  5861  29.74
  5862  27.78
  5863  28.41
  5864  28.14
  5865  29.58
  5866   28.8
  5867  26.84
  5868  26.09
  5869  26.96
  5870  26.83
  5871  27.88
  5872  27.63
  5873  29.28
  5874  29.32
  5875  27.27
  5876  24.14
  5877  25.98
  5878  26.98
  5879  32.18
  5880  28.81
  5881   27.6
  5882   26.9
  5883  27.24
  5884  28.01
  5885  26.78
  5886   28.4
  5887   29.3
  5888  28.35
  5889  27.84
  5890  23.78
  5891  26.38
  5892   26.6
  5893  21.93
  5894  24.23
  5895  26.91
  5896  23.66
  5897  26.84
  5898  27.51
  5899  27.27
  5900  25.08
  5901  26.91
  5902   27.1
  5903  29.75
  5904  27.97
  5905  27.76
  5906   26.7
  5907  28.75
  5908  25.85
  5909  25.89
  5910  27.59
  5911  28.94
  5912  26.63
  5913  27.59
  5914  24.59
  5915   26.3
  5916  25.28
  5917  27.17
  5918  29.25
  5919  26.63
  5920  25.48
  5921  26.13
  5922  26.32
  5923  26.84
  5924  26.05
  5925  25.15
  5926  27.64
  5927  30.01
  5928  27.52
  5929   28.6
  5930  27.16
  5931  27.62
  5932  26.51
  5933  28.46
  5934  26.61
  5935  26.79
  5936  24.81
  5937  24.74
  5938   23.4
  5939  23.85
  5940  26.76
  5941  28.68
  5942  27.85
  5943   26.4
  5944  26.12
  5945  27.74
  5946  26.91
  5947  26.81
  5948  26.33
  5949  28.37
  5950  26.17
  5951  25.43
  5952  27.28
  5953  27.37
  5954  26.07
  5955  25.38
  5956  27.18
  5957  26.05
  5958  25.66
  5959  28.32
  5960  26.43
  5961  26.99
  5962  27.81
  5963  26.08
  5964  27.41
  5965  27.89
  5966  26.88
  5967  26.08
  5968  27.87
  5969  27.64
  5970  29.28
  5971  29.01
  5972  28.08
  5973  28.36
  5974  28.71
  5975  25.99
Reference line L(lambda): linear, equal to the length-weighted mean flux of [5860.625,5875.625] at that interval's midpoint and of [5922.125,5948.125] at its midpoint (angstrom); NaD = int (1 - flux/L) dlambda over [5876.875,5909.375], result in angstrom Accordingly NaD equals 0.6 angstrom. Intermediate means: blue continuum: 28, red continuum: 26.7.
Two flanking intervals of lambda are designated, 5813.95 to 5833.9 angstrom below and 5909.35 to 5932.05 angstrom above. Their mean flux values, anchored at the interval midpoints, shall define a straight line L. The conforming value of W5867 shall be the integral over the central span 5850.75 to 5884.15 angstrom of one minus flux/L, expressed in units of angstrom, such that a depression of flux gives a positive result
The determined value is 0.79 angstrom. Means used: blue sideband 29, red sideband 27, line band 27.4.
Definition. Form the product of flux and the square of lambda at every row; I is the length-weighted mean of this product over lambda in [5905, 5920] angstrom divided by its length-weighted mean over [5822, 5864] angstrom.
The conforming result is 0.99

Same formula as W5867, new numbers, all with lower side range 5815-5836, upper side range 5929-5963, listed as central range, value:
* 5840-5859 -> 1.2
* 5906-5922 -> 0.3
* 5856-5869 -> 0.1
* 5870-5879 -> 0.1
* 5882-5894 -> 0.5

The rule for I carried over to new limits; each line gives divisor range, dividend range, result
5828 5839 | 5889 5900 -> 0.92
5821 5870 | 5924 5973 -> 1.00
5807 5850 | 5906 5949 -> 0.97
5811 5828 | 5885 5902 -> 0.93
